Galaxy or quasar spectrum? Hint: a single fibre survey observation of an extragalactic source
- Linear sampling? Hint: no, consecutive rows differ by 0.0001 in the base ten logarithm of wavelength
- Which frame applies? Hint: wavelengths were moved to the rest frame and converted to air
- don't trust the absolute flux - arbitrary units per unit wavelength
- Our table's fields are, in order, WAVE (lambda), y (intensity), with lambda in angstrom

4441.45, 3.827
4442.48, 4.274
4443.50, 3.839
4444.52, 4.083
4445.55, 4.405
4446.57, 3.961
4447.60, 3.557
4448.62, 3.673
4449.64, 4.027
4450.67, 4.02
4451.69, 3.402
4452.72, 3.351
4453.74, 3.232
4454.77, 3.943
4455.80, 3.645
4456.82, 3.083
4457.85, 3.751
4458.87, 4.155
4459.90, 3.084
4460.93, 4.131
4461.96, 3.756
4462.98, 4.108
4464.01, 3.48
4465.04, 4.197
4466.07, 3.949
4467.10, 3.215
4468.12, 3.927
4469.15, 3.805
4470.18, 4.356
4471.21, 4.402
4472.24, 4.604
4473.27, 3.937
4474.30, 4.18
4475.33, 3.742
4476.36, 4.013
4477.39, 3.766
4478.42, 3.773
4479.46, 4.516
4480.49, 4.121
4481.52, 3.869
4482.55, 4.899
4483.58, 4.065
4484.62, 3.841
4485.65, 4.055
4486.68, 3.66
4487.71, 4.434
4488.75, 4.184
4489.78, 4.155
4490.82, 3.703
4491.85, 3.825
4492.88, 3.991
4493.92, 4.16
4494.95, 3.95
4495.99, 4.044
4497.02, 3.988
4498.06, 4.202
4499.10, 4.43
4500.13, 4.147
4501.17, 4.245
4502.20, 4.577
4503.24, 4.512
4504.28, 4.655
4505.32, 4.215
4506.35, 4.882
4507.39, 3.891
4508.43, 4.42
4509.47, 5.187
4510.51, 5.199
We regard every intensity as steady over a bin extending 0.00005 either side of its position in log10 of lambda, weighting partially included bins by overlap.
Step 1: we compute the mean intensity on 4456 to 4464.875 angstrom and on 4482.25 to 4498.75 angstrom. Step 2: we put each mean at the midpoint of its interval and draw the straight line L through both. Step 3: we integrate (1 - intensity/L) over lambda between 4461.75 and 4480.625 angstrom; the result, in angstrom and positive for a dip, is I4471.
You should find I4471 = -0.8 angstrom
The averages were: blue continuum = 3.71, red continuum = 4.06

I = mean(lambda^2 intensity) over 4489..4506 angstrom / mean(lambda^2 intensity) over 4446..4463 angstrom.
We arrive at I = 1.16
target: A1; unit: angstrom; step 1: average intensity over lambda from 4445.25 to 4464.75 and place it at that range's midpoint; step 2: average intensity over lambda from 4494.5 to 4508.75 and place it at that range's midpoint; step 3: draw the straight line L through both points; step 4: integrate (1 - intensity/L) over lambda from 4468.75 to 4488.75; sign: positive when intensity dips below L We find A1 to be -0.5 angstrom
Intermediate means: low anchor 3.72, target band 4.11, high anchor 4.3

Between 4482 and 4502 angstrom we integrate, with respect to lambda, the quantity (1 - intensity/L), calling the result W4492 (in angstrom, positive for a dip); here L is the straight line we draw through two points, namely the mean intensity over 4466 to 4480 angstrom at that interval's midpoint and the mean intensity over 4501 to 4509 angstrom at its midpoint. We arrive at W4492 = 0.72 angstrom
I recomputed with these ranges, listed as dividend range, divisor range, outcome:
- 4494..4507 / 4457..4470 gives 1.16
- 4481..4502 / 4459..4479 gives 1.06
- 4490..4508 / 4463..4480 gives 1.06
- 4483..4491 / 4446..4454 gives 1.11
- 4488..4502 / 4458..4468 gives 1.10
